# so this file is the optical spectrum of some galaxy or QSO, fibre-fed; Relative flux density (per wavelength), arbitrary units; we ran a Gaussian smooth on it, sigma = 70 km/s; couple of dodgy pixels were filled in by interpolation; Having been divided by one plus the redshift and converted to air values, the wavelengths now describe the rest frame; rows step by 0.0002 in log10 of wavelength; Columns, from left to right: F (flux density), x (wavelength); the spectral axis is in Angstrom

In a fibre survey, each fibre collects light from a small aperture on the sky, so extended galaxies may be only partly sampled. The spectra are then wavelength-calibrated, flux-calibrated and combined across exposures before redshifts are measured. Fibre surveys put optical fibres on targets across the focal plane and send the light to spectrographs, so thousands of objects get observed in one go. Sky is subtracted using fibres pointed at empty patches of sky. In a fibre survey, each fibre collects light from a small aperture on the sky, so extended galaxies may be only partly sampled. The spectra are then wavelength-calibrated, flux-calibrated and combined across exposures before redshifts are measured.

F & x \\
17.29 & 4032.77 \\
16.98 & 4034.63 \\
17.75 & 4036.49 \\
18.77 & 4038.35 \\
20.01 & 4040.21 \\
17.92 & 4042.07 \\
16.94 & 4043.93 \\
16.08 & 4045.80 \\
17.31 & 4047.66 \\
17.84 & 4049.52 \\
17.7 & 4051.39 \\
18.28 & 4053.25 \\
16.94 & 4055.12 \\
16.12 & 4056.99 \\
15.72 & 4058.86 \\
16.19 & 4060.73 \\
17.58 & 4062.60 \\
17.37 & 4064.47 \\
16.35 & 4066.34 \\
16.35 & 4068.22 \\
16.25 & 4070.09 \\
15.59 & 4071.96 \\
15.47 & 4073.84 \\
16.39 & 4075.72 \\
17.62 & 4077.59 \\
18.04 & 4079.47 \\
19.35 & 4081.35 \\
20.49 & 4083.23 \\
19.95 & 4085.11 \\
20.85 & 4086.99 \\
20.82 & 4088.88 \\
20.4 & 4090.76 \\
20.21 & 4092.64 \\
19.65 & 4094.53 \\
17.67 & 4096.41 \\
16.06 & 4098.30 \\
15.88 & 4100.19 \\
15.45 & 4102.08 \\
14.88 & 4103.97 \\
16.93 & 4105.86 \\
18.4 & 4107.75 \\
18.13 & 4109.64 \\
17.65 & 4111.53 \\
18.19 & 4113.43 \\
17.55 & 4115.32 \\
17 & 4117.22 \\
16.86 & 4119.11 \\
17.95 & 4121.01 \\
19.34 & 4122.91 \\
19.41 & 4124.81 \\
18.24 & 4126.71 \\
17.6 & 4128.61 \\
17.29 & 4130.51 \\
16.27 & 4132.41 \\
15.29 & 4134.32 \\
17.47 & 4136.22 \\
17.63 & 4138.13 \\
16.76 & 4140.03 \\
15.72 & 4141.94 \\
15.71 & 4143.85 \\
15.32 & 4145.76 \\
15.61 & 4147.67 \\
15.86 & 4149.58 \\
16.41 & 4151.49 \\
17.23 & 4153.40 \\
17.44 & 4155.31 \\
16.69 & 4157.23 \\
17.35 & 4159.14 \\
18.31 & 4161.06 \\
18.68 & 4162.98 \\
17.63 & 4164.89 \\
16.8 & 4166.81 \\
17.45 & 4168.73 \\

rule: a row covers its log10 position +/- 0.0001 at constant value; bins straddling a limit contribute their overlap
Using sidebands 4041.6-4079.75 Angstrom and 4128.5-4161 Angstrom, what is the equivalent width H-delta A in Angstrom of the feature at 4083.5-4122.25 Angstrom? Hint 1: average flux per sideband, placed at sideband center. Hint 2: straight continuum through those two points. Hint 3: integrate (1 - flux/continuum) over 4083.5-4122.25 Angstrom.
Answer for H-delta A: -3.2 Angstrom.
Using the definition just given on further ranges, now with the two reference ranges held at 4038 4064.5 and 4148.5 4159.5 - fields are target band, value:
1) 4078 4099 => -2.8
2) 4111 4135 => -0.9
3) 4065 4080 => 0.7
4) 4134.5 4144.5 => 0.2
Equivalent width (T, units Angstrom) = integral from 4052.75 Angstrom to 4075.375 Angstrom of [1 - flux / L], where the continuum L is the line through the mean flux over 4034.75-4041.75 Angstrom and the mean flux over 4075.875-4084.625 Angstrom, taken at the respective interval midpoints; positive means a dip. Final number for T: 2.6 Angstrom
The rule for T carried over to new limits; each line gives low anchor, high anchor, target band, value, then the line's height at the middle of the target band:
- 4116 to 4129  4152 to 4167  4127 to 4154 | 2.0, 17.8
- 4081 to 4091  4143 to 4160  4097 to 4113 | 2.0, 19.2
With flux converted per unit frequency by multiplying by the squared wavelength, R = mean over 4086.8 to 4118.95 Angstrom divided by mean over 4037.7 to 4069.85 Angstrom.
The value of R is 1.06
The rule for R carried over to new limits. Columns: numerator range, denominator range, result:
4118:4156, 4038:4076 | 1.04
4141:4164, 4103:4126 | 0.96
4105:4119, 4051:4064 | 1.07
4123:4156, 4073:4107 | 0.95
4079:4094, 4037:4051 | 1.15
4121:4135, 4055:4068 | 1.10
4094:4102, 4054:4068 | 1.04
